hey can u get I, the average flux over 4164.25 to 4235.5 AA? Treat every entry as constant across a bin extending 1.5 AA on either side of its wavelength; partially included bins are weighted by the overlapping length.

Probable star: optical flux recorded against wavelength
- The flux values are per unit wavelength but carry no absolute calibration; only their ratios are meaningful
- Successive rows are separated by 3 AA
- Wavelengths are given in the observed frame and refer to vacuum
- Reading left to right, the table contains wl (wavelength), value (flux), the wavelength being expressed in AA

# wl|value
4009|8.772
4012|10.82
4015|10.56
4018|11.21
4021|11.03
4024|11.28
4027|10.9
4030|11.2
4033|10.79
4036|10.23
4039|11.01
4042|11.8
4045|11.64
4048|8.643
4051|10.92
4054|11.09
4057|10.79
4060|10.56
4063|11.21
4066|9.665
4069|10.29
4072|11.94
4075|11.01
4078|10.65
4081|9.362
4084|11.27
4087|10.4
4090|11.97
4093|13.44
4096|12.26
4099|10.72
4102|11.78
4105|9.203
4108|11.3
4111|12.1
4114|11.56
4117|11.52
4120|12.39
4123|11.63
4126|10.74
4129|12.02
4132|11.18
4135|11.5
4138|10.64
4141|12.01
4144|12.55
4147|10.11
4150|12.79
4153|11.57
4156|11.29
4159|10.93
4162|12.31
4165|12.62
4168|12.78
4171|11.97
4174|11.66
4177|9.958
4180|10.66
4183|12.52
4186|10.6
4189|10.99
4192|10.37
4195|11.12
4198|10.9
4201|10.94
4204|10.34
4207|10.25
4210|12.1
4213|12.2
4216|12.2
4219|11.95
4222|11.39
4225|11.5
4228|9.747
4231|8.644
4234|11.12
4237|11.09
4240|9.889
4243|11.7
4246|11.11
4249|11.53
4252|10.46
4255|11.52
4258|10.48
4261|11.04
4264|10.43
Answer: 11.2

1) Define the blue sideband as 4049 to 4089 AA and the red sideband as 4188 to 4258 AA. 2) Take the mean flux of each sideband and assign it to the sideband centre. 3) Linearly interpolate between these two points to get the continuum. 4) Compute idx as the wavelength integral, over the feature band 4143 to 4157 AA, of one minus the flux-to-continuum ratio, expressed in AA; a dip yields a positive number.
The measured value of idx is -1.0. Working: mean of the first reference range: 10.7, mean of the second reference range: 11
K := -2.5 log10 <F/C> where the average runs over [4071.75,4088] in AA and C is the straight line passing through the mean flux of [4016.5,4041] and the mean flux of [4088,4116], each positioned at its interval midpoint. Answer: 0.07 mag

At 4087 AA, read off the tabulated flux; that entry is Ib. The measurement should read 10.4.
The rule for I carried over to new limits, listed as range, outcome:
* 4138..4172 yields 11.8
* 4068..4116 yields 11.2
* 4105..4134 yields 11.5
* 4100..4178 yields 11.5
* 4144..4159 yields 11.5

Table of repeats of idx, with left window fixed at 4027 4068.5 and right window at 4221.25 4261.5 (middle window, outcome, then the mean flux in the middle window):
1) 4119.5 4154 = -2.62 AA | 11.6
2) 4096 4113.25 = -0.65 AA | 11.2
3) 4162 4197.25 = -2.12 AA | 11.4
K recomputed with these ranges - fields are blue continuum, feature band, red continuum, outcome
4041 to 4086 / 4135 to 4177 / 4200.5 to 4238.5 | -0.078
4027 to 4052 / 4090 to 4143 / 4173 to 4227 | -0.055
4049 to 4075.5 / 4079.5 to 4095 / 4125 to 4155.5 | -0.029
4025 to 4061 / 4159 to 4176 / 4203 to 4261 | -0.107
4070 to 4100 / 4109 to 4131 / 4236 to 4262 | -0.044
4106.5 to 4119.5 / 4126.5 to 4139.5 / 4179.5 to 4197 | 0.022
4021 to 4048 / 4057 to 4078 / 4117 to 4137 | 0.040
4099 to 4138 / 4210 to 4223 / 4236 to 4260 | -0.086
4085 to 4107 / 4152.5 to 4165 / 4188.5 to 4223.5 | -0.033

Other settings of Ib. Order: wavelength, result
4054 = 11.09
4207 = 10.25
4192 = 10.37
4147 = 10.11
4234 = 11.12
